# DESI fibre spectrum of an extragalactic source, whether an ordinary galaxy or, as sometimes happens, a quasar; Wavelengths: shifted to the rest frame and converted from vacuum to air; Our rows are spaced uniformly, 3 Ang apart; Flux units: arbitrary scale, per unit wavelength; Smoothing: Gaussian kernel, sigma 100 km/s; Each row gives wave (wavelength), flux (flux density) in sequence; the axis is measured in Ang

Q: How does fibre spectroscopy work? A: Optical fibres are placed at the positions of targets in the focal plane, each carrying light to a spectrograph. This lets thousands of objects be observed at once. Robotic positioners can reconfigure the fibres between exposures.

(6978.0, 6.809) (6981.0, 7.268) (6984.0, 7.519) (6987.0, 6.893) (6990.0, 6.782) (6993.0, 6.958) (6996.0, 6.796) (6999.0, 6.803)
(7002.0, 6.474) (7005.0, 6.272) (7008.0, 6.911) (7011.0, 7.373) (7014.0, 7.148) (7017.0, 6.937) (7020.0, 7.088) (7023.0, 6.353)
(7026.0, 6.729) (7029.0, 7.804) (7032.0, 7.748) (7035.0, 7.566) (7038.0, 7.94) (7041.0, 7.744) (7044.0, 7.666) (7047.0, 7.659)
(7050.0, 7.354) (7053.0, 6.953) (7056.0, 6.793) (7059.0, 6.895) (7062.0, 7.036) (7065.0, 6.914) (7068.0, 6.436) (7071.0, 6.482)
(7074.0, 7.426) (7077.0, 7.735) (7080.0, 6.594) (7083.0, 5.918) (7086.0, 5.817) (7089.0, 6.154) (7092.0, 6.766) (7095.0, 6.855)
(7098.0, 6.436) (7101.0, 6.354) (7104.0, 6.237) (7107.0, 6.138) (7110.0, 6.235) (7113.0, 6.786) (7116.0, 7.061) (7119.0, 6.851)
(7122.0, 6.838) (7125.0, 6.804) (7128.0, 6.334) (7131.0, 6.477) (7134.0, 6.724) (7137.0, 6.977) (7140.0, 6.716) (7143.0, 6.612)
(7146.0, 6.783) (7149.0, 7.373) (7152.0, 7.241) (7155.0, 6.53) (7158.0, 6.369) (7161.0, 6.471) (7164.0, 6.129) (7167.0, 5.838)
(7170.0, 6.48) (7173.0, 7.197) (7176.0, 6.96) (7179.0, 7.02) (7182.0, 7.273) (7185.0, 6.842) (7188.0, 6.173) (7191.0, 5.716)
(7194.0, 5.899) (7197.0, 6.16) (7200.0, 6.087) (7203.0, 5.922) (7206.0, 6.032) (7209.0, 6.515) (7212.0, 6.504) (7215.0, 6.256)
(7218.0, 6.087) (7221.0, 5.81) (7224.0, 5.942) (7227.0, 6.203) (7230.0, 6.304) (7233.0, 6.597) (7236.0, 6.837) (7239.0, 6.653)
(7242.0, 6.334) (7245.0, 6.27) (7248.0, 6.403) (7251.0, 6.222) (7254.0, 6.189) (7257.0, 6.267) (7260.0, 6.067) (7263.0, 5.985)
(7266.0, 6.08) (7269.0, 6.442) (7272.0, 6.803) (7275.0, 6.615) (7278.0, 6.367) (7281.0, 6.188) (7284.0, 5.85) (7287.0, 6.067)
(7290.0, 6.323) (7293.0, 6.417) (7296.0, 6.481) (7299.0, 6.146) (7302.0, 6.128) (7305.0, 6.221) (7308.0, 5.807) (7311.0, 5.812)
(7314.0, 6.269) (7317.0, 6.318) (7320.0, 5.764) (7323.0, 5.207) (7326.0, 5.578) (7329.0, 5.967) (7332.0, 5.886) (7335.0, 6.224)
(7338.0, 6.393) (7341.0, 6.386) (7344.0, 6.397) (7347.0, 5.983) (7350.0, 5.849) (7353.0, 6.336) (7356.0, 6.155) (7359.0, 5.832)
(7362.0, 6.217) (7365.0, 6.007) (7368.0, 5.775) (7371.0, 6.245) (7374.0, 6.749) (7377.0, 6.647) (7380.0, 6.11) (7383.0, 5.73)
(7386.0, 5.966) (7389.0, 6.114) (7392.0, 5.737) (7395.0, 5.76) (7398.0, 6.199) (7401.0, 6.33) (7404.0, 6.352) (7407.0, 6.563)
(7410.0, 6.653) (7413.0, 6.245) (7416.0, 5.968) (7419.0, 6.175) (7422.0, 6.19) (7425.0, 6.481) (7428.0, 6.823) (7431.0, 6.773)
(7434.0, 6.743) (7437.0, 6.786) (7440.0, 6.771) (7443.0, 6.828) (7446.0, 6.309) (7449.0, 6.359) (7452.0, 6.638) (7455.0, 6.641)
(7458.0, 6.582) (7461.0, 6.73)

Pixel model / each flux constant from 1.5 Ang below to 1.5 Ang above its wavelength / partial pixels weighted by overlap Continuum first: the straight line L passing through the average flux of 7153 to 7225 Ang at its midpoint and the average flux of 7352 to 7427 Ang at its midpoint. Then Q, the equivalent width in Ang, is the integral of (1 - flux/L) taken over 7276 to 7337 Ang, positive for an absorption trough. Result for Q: 1.9 Ang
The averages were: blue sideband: 6.35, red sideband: 6.18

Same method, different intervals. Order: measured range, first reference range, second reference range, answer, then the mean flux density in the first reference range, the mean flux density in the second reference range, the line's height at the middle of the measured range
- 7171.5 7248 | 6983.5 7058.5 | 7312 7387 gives 1.6 Ang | 7.12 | 6.08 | 6.52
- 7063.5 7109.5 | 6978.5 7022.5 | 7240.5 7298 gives 1.2 Ang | 6.93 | 6.28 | 6.72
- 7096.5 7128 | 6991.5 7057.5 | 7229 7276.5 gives 1.3 Ang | 7.14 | 6.38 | 6.85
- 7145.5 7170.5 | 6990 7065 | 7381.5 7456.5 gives 1.1 Ang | 7.11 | 6.37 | 6.86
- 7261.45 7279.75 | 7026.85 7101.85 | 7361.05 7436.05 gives 0.5 Ang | 7.01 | 6.27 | 6.55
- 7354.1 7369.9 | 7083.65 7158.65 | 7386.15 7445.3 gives 1.0 Ang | 6.61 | 6.38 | 6.43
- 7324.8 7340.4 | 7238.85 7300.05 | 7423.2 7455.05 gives 0.9 Ang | 6.29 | 6.65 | 6.42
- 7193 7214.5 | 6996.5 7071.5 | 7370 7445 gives 1.9 Ang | 7.09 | 6.36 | 6.76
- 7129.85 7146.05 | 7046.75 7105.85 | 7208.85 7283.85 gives -0.4 Ang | 6.72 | 6.31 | 6.57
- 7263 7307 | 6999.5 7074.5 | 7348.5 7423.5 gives 1.0 Ang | 7.1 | 6.16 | 6.43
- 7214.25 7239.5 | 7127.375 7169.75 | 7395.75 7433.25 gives 1.0 Ang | 6.61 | 6.39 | 6.55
